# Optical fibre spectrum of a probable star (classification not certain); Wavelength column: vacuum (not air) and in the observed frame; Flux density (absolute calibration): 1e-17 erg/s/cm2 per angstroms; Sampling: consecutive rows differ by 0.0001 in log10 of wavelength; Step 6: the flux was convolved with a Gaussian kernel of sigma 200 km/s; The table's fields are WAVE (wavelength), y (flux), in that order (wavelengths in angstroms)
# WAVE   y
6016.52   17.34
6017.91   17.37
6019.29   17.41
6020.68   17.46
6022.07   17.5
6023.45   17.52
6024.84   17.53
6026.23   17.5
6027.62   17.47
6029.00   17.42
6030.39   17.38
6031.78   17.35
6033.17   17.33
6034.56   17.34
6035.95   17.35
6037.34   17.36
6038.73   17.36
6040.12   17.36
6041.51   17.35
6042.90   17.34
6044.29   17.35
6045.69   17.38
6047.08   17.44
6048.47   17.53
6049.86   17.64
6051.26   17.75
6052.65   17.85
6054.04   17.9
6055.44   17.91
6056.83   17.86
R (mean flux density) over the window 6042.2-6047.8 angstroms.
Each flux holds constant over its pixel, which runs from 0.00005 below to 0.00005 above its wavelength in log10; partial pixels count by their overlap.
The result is 17.4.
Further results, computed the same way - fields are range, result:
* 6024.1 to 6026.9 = 17.5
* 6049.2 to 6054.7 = 17.8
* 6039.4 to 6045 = 17.3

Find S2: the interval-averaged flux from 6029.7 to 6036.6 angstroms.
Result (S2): 17.3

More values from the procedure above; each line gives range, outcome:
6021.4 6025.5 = 17.5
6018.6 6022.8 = 17.5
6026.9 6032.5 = 17.4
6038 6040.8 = 17.4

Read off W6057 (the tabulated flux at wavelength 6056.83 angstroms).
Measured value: 17.86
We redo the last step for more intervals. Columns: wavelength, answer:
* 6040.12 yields 17.36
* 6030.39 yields 17.38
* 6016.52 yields 17.34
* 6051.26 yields 17.75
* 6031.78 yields 17.35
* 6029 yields 17.42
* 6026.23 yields 17.5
